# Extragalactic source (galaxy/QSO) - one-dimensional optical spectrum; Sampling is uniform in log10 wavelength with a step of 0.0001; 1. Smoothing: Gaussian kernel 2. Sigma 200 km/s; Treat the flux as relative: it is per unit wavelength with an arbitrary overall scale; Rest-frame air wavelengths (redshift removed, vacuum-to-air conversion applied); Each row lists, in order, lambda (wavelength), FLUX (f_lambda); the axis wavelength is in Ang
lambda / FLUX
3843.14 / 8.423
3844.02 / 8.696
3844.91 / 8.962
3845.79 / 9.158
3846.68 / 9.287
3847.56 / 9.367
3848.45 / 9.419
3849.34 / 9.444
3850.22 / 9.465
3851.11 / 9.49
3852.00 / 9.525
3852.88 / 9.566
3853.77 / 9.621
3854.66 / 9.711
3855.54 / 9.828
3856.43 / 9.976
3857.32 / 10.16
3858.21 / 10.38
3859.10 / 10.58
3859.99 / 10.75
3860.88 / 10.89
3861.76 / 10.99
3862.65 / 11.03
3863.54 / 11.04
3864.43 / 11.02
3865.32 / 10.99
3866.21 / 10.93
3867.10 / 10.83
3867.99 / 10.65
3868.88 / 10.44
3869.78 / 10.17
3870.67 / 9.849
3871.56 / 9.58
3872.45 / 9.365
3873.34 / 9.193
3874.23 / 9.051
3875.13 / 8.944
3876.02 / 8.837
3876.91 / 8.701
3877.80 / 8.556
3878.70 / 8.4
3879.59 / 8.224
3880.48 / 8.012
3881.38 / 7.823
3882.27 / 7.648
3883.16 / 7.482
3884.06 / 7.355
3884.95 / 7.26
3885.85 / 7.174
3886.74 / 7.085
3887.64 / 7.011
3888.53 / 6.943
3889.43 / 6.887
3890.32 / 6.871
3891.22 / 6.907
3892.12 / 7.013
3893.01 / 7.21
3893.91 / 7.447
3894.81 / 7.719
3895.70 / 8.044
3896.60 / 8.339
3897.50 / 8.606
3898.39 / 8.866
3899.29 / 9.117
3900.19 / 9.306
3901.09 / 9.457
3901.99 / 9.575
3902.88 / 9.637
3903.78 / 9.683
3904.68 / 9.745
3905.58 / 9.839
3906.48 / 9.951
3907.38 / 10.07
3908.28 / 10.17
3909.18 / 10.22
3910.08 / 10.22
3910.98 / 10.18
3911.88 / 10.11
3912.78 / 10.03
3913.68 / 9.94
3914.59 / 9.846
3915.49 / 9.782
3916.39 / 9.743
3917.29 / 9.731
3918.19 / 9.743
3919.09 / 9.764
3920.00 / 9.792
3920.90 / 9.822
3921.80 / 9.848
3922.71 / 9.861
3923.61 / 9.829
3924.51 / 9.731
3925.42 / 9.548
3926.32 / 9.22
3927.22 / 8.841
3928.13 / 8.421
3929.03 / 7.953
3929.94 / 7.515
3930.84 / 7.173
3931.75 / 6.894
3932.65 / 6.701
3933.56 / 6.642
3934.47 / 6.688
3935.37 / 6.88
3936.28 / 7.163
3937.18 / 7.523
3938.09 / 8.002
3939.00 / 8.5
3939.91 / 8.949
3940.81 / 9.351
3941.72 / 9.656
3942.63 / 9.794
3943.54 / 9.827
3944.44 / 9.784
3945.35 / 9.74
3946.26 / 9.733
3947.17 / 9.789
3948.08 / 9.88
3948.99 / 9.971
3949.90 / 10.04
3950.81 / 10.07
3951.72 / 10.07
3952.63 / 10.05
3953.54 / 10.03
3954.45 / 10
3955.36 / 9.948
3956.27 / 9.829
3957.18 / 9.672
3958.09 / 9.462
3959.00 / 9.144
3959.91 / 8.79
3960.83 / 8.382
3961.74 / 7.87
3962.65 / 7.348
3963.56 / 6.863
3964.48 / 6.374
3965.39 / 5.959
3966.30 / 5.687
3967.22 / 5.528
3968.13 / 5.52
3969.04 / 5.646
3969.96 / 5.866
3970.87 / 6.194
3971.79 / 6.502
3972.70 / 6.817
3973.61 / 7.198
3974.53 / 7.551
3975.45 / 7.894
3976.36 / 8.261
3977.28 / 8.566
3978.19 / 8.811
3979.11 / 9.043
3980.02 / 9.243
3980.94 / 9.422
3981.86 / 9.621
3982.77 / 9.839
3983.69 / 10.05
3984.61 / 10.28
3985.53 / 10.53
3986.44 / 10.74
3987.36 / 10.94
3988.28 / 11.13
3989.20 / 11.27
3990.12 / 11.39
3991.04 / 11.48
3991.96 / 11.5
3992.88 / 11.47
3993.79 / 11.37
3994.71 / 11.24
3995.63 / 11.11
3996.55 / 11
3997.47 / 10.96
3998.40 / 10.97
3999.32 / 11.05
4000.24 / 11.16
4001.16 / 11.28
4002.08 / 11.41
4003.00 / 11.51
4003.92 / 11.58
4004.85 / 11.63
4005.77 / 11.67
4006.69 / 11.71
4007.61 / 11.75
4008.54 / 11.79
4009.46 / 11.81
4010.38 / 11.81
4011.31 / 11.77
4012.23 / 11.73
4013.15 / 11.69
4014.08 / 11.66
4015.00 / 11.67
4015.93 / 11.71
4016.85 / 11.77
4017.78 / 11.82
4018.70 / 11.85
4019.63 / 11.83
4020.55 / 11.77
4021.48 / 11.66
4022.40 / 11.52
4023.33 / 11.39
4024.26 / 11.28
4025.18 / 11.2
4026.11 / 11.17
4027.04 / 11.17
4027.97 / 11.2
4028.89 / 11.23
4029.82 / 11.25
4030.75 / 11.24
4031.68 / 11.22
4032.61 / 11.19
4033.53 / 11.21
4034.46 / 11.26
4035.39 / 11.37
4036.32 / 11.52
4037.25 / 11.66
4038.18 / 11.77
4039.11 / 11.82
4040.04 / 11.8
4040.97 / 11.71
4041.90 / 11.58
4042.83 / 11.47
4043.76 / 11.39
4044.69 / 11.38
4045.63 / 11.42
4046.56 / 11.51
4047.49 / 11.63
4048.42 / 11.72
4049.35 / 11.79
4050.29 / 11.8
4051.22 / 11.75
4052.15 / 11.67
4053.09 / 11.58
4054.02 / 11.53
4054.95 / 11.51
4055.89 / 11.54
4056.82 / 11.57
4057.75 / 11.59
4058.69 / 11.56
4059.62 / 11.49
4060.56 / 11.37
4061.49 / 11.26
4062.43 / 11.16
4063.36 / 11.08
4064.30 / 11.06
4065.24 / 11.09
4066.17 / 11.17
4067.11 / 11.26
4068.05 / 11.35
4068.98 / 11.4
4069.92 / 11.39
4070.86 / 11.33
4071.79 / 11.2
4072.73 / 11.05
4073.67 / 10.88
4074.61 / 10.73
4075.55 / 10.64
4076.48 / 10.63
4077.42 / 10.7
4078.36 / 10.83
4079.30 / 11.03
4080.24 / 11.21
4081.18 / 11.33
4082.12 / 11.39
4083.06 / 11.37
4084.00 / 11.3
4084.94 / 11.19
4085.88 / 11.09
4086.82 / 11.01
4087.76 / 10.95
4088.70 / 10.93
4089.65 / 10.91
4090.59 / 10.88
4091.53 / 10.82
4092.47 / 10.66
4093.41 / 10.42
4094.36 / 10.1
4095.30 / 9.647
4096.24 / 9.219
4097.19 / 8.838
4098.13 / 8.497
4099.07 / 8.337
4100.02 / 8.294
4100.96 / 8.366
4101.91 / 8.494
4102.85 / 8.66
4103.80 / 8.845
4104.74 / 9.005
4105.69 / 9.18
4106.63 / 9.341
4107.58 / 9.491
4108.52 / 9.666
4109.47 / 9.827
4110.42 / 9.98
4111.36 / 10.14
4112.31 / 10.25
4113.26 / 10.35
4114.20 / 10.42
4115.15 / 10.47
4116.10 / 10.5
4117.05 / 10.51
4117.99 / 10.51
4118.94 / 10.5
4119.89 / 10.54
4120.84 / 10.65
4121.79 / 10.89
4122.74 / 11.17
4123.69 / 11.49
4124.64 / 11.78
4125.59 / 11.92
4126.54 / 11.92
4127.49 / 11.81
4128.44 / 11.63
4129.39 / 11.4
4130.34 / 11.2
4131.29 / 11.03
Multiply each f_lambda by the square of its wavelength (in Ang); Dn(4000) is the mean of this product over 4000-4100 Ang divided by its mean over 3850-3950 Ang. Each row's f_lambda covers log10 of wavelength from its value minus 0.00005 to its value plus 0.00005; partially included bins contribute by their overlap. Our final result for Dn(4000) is 1.33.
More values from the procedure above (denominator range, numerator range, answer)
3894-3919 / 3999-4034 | 1.28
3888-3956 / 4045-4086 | 1.35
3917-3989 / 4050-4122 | 1.30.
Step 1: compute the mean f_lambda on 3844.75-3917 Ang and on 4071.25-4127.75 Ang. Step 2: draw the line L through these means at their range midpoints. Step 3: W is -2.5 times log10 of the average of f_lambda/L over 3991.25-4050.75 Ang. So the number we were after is -0.156 mag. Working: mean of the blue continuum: 9.22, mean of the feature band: 11.5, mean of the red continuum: 10.4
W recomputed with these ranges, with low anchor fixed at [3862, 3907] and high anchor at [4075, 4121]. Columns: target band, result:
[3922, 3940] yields 0.125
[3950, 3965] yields 0.031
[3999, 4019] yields -0.209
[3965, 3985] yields 0.214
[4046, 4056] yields -0.180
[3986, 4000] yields -0.176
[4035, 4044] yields -0.186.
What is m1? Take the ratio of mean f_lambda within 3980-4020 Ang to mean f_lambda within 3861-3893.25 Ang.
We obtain 1.28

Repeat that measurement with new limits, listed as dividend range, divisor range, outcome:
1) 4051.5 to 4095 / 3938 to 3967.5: 1.25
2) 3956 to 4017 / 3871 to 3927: 1.10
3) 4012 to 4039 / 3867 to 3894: 1.39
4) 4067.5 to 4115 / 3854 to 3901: 1.15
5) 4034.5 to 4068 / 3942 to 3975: 1.37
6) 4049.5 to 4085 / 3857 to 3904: 1.26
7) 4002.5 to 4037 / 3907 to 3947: 1.27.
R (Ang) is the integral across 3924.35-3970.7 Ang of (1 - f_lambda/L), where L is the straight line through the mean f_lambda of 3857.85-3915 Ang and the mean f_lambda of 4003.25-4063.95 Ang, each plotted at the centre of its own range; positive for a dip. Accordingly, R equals 8.0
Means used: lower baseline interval 9.12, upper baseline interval 11.5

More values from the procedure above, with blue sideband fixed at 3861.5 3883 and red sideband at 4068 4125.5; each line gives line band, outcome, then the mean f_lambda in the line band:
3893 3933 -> 2.0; 9.21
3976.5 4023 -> -4.9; 11.1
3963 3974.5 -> 4.3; 6.24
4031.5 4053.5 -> -3.0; 11.6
